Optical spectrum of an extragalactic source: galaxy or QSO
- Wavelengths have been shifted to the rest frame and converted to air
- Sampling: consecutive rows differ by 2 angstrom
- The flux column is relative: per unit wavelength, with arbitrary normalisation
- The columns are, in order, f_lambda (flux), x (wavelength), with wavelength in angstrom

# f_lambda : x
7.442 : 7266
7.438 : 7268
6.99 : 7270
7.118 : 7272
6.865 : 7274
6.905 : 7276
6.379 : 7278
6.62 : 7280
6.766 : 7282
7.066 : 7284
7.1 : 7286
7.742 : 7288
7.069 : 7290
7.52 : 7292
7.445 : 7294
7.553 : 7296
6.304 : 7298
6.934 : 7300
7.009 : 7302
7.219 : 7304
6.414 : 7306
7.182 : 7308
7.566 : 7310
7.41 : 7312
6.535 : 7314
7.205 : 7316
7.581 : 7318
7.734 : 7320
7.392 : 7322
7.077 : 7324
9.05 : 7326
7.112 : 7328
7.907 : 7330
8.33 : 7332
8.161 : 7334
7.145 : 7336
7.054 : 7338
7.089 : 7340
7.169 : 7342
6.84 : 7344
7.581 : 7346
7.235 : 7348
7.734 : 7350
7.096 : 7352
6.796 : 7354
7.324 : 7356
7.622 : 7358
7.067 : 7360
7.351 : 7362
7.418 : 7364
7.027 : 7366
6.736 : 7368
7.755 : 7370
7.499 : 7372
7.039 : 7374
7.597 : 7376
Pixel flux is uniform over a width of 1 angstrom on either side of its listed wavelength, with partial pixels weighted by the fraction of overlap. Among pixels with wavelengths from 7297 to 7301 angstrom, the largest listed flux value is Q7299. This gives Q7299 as 6.934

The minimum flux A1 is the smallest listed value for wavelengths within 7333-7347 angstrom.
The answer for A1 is 6.84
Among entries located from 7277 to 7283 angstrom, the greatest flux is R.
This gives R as 6.766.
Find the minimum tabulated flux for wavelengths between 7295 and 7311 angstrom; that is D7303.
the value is 6.304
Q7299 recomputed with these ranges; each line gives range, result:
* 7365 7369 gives 7.027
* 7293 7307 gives 7.553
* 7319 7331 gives 9.05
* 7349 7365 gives 7.734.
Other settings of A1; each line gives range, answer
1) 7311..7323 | 6.535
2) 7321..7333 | 7.077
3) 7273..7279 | 6.379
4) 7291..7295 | 7.445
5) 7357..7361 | 7.067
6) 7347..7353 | 7.096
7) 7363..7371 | 6.736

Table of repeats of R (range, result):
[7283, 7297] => 7.742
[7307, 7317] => 7.566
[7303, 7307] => 7.219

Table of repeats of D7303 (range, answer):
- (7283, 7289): 7.066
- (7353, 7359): 6.796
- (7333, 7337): 7.145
